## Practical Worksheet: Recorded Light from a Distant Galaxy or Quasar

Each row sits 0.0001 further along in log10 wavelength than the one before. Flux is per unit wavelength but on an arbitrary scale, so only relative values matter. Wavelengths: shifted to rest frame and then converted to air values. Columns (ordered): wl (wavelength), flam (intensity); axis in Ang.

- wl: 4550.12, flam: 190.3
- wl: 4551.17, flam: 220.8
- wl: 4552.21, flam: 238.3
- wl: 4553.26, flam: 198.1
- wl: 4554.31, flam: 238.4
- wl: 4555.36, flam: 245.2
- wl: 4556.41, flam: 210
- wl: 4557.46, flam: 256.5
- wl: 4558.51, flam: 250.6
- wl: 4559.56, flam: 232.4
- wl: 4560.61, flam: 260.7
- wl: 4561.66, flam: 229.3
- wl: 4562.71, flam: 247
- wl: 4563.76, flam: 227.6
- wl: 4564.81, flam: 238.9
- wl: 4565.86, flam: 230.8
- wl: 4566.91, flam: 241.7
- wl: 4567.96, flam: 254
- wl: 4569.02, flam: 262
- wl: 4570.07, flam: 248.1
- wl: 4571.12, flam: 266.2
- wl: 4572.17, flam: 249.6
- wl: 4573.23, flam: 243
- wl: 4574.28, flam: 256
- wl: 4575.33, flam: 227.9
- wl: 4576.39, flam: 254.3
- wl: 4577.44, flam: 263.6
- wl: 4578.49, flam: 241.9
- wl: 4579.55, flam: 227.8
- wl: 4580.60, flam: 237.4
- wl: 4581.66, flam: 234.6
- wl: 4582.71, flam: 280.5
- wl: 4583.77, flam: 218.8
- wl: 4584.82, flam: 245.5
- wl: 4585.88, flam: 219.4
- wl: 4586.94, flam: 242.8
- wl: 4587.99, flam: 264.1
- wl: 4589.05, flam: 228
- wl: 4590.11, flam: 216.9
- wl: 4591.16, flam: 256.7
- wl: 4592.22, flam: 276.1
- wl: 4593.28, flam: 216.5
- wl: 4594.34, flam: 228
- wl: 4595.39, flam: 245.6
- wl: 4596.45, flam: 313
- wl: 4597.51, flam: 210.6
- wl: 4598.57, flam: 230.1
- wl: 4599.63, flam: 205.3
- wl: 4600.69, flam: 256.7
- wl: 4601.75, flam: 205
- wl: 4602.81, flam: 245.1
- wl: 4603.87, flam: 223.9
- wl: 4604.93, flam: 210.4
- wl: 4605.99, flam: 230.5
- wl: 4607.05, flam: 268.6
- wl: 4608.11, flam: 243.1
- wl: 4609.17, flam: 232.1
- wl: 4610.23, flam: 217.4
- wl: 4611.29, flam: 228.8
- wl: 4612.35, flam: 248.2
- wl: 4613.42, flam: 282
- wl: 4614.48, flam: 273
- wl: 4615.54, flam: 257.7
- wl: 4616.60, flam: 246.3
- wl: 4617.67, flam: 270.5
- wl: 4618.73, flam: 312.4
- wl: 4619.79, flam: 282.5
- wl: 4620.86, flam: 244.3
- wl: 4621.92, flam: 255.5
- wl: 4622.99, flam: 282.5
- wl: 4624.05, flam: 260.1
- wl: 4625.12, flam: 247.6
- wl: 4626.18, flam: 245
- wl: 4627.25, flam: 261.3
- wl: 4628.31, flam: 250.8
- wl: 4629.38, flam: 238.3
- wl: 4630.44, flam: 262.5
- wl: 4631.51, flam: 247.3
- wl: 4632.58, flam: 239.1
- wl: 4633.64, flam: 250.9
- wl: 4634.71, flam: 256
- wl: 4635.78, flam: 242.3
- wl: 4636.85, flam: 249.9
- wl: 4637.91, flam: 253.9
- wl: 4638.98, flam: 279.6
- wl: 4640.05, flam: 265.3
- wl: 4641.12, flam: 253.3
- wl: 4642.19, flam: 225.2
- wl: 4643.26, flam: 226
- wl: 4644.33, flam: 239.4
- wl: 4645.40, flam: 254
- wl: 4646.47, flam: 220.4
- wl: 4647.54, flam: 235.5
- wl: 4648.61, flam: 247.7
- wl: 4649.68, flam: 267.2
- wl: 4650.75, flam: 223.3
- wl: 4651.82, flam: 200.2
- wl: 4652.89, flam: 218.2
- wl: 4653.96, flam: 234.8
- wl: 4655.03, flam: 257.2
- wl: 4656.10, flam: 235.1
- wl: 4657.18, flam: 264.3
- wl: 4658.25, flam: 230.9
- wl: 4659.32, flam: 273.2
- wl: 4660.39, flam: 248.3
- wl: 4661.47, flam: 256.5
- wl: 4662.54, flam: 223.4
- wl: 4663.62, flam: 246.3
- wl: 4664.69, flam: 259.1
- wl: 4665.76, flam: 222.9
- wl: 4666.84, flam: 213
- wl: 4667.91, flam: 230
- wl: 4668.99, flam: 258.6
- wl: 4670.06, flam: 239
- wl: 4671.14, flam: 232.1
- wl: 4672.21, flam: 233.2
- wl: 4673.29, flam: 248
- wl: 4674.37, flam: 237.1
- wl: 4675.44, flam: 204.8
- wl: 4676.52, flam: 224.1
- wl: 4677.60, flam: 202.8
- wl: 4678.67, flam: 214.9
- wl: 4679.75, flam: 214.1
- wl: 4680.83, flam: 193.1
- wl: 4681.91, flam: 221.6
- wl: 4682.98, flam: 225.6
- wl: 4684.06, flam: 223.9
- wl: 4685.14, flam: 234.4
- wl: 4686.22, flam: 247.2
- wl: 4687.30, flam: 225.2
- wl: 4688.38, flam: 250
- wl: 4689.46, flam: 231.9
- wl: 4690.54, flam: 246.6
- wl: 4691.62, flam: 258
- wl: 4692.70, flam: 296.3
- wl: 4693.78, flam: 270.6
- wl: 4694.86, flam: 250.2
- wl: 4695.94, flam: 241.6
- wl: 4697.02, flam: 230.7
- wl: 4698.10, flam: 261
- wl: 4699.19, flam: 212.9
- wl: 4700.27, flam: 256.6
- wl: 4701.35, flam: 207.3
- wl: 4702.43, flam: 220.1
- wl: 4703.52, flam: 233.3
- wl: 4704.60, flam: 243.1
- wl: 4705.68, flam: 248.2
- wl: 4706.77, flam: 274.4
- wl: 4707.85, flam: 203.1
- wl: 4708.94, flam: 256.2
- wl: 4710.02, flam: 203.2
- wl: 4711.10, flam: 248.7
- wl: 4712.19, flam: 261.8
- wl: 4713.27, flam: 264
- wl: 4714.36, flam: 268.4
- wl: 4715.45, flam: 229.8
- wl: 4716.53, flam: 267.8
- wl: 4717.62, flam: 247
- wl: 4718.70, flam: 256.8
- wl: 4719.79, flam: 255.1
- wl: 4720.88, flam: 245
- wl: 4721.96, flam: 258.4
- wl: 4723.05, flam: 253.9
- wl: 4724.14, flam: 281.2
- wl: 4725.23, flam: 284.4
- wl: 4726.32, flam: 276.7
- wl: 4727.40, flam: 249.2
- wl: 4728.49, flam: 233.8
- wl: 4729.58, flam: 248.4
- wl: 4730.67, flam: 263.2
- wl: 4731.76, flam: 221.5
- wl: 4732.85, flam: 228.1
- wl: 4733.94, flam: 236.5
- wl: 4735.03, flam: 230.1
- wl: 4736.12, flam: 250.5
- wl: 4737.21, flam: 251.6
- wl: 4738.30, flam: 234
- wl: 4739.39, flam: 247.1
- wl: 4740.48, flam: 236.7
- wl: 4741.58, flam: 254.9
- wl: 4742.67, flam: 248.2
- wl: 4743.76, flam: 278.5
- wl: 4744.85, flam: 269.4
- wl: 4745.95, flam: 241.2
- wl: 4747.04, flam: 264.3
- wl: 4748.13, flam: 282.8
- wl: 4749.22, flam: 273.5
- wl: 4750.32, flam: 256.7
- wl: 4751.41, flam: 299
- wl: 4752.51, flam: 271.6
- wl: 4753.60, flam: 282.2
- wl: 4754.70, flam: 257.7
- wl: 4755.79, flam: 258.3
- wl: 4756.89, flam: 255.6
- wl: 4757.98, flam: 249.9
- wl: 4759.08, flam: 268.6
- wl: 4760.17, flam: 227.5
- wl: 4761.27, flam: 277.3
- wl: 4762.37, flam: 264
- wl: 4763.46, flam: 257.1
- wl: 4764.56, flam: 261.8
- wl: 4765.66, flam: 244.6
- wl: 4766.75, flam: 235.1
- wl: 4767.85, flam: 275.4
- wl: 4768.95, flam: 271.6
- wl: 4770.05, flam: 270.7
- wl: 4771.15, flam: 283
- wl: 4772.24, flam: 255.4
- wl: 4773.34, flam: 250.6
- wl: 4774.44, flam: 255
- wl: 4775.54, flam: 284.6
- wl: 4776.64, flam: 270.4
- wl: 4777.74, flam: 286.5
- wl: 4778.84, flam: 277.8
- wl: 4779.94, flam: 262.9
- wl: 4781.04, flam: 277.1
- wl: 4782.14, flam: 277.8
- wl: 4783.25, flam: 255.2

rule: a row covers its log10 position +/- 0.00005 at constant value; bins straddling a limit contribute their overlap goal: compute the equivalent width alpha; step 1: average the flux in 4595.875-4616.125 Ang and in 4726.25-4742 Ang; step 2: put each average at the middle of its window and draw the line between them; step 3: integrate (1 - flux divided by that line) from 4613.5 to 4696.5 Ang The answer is -0.9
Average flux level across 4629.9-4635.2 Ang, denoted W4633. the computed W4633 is 251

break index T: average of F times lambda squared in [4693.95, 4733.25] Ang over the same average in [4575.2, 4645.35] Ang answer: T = 1.0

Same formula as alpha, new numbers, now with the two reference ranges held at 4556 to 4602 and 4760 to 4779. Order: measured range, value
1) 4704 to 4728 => 0.4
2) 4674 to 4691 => 2.0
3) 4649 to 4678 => 1.8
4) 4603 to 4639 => -0.7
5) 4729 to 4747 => 1.0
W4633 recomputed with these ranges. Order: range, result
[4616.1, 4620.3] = 278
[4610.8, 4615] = 258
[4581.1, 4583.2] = 257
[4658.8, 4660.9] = 261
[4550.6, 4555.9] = 228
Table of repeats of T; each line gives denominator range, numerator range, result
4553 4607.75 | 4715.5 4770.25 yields 1.14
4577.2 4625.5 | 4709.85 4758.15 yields 1.10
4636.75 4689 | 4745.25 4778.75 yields 1.17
